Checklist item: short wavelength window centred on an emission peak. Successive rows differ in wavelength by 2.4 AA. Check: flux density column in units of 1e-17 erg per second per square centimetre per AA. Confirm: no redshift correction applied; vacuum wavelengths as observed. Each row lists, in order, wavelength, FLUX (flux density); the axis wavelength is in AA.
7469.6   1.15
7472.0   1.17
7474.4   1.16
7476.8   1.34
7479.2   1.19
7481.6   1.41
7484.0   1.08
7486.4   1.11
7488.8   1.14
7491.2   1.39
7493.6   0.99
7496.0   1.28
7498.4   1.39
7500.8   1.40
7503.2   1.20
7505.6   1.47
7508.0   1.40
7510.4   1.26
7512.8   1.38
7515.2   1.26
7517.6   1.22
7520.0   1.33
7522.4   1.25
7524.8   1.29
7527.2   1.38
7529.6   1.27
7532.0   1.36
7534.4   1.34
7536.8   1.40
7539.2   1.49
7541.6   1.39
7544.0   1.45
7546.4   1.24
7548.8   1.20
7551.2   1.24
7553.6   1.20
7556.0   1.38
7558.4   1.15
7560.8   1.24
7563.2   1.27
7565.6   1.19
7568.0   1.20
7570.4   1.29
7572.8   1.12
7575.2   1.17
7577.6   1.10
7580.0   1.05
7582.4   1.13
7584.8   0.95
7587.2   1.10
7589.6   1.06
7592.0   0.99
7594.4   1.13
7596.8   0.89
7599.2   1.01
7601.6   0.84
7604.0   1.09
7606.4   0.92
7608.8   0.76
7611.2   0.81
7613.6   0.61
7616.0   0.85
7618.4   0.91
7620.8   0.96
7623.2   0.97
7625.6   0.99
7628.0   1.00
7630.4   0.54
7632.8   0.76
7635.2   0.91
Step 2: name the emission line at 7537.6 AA C IV 1549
